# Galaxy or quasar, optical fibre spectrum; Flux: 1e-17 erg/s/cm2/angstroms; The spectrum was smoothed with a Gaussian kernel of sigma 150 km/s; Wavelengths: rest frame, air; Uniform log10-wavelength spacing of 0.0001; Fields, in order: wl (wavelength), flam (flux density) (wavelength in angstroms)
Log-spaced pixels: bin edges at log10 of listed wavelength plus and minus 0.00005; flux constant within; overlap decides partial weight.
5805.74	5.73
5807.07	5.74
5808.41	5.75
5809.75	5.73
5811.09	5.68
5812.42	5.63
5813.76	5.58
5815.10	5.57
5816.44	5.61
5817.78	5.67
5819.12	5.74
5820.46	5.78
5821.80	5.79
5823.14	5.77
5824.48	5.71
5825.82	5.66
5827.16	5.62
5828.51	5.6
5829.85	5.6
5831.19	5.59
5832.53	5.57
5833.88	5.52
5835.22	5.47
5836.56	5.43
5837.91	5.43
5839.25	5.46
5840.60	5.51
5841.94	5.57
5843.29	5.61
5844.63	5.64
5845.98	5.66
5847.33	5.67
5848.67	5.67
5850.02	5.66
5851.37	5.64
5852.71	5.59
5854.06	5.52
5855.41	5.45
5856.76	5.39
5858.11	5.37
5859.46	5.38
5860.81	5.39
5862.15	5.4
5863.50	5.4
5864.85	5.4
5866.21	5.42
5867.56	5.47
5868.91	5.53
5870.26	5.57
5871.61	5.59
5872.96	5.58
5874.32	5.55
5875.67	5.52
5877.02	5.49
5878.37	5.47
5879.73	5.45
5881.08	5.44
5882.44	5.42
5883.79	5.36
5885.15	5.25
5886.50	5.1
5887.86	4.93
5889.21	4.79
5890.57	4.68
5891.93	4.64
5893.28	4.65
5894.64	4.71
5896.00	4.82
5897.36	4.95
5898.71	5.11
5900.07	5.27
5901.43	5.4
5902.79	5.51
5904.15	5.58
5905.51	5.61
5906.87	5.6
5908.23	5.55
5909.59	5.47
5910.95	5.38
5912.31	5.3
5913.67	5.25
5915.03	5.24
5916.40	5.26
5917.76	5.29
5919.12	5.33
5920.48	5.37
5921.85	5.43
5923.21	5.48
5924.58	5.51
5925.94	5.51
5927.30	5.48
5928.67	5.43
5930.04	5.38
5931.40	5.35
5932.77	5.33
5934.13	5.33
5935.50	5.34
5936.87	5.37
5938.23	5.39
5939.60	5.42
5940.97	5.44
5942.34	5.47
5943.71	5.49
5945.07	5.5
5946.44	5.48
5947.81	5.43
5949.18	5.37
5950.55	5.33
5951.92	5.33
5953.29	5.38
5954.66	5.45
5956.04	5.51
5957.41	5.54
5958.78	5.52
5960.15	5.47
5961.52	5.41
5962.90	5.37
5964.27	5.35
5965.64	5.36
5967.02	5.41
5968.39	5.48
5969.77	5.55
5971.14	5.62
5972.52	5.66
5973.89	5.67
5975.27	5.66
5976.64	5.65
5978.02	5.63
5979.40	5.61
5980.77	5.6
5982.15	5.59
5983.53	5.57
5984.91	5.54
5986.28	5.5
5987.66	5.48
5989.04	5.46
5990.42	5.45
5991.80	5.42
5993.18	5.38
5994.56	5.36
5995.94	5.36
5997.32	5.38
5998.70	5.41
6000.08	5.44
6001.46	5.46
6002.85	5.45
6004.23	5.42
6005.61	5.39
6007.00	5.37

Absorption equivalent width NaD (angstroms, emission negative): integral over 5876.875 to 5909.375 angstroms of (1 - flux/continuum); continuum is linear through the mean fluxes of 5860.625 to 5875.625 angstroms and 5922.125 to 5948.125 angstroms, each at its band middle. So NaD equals 1.6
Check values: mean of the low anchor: 5.49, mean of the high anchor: 5.43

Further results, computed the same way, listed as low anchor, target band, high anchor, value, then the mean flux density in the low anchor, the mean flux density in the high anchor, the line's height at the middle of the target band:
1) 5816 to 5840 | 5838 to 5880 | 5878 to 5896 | -1.6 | 5.61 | 5.05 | 5.32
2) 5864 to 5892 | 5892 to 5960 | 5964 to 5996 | 0.8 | 5.33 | 5.52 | 5.42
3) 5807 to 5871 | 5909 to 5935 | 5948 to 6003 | 0.7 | 5.57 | 5.48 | 5.52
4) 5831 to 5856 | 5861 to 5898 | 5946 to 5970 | 1.8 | 5.56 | 5.43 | 5.52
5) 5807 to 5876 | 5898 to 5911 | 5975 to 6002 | 0.2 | 5.57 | 5.5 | 5.54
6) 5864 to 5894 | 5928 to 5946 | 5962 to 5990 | 0.1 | 5.29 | 5.54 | 5.43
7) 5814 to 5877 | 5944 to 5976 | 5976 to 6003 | 0.2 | 5.56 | 5.49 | 5.5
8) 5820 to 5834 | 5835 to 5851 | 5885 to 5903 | -0.2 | 5.66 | 4.97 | 5.49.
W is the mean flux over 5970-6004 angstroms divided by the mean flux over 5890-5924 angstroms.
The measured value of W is 1.05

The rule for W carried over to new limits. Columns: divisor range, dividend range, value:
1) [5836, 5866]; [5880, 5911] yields 0.94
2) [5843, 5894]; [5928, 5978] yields 1.01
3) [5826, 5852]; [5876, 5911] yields 0.94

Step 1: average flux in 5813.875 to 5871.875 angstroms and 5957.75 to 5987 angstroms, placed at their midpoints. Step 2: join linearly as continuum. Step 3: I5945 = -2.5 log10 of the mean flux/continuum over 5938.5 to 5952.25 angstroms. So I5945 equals 0.02 mag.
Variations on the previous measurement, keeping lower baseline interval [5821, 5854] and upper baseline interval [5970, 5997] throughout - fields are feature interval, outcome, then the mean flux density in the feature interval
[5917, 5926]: 0.03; 5.41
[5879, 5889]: 0.07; 5.26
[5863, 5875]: 0.02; 5.5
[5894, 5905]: 0.08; 5.18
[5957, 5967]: 0.02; 5.43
